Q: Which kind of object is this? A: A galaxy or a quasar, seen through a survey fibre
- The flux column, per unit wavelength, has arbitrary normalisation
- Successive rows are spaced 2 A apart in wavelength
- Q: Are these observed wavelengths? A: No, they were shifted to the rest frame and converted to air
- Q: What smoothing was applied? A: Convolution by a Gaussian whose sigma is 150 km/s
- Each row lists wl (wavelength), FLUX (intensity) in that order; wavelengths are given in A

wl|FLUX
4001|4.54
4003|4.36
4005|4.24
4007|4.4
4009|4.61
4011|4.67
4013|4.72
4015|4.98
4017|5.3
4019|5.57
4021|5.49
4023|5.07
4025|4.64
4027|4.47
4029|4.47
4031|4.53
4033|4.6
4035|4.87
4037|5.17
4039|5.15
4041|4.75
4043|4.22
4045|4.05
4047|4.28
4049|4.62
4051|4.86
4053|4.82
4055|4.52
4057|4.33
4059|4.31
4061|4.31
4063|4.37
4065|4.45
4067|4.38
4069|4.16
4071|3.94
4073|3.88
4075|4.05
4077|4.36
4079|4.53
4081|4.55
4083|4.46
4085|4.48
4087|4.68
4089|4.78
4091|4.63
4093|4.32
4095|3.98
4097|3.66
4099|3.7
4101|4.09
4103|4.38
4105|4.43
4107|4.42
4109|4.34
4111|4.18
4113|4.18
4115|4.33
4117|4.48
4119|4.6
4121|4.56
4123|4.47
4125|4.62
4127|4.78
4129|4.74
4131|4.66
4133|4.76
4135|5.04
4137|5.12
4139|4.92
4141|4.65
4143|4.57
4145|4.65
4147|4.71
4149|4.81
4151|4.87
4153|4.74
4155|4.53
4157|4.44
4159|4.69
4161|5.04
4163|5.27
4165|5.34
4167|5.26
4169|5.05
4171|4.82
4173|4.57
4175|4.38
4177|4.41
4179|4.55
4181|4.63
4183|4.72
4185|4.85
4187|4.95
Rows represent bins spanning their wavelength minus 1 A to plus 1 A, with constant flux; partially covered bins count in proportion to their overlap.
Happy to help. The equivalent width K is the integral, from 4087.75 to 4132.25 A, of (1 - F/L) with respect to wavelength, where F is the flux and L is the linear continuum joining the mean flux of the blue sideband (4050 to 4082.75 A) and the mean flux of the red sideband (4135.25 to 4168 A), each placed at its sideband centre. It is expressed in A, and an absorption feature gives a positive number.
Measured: 2.3 A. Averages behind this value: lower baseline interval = 4.37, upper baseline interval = 4.85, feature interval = 4.38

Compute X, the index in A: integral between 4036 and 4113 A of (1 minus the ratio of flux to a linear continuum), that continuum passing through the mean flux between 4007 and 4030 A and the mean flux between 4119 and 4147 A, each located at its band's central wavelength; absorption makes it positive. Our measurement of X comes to 6.9 A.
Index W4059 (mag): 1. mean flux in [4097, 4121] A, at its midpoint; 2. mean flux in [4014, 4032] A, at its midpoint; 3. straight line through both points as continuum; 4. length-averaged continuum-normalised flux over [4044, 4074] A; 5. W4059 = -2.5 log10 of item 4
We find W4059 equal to 0.08 mag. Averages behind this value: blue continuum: 4.95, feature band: 4.35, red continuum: 4.27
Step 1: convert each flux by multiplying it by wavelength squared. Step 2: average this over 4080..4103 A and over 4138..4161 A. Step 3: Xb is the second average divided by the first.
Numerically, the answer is 1.12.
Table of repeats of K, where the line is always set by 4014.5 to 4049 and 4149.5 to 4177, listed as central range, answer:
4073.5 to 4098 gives 2.27 A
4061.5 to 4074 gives 1.57 A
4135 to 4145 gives 0.00 A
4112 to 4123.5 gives 0.91 A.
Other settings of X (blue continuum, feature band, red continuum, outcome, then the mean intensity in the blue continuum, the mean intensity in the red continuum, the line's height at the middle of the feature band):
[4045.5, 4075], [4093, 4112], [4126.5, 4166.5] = 1.84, 4.36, 4.82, 4.59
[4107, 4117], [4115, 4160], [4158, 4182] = -1.61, 4.3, 4.83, 4.53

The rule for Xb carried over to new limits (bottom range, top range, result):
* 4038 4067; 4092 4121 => 0.97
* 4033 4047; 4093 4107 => 0.90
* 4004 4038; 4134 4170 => 1.08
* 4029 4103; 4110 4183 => 1.11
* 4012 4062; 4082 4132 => 0.96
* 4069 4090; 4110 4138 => 1.08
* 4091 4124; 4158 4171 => 1.22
